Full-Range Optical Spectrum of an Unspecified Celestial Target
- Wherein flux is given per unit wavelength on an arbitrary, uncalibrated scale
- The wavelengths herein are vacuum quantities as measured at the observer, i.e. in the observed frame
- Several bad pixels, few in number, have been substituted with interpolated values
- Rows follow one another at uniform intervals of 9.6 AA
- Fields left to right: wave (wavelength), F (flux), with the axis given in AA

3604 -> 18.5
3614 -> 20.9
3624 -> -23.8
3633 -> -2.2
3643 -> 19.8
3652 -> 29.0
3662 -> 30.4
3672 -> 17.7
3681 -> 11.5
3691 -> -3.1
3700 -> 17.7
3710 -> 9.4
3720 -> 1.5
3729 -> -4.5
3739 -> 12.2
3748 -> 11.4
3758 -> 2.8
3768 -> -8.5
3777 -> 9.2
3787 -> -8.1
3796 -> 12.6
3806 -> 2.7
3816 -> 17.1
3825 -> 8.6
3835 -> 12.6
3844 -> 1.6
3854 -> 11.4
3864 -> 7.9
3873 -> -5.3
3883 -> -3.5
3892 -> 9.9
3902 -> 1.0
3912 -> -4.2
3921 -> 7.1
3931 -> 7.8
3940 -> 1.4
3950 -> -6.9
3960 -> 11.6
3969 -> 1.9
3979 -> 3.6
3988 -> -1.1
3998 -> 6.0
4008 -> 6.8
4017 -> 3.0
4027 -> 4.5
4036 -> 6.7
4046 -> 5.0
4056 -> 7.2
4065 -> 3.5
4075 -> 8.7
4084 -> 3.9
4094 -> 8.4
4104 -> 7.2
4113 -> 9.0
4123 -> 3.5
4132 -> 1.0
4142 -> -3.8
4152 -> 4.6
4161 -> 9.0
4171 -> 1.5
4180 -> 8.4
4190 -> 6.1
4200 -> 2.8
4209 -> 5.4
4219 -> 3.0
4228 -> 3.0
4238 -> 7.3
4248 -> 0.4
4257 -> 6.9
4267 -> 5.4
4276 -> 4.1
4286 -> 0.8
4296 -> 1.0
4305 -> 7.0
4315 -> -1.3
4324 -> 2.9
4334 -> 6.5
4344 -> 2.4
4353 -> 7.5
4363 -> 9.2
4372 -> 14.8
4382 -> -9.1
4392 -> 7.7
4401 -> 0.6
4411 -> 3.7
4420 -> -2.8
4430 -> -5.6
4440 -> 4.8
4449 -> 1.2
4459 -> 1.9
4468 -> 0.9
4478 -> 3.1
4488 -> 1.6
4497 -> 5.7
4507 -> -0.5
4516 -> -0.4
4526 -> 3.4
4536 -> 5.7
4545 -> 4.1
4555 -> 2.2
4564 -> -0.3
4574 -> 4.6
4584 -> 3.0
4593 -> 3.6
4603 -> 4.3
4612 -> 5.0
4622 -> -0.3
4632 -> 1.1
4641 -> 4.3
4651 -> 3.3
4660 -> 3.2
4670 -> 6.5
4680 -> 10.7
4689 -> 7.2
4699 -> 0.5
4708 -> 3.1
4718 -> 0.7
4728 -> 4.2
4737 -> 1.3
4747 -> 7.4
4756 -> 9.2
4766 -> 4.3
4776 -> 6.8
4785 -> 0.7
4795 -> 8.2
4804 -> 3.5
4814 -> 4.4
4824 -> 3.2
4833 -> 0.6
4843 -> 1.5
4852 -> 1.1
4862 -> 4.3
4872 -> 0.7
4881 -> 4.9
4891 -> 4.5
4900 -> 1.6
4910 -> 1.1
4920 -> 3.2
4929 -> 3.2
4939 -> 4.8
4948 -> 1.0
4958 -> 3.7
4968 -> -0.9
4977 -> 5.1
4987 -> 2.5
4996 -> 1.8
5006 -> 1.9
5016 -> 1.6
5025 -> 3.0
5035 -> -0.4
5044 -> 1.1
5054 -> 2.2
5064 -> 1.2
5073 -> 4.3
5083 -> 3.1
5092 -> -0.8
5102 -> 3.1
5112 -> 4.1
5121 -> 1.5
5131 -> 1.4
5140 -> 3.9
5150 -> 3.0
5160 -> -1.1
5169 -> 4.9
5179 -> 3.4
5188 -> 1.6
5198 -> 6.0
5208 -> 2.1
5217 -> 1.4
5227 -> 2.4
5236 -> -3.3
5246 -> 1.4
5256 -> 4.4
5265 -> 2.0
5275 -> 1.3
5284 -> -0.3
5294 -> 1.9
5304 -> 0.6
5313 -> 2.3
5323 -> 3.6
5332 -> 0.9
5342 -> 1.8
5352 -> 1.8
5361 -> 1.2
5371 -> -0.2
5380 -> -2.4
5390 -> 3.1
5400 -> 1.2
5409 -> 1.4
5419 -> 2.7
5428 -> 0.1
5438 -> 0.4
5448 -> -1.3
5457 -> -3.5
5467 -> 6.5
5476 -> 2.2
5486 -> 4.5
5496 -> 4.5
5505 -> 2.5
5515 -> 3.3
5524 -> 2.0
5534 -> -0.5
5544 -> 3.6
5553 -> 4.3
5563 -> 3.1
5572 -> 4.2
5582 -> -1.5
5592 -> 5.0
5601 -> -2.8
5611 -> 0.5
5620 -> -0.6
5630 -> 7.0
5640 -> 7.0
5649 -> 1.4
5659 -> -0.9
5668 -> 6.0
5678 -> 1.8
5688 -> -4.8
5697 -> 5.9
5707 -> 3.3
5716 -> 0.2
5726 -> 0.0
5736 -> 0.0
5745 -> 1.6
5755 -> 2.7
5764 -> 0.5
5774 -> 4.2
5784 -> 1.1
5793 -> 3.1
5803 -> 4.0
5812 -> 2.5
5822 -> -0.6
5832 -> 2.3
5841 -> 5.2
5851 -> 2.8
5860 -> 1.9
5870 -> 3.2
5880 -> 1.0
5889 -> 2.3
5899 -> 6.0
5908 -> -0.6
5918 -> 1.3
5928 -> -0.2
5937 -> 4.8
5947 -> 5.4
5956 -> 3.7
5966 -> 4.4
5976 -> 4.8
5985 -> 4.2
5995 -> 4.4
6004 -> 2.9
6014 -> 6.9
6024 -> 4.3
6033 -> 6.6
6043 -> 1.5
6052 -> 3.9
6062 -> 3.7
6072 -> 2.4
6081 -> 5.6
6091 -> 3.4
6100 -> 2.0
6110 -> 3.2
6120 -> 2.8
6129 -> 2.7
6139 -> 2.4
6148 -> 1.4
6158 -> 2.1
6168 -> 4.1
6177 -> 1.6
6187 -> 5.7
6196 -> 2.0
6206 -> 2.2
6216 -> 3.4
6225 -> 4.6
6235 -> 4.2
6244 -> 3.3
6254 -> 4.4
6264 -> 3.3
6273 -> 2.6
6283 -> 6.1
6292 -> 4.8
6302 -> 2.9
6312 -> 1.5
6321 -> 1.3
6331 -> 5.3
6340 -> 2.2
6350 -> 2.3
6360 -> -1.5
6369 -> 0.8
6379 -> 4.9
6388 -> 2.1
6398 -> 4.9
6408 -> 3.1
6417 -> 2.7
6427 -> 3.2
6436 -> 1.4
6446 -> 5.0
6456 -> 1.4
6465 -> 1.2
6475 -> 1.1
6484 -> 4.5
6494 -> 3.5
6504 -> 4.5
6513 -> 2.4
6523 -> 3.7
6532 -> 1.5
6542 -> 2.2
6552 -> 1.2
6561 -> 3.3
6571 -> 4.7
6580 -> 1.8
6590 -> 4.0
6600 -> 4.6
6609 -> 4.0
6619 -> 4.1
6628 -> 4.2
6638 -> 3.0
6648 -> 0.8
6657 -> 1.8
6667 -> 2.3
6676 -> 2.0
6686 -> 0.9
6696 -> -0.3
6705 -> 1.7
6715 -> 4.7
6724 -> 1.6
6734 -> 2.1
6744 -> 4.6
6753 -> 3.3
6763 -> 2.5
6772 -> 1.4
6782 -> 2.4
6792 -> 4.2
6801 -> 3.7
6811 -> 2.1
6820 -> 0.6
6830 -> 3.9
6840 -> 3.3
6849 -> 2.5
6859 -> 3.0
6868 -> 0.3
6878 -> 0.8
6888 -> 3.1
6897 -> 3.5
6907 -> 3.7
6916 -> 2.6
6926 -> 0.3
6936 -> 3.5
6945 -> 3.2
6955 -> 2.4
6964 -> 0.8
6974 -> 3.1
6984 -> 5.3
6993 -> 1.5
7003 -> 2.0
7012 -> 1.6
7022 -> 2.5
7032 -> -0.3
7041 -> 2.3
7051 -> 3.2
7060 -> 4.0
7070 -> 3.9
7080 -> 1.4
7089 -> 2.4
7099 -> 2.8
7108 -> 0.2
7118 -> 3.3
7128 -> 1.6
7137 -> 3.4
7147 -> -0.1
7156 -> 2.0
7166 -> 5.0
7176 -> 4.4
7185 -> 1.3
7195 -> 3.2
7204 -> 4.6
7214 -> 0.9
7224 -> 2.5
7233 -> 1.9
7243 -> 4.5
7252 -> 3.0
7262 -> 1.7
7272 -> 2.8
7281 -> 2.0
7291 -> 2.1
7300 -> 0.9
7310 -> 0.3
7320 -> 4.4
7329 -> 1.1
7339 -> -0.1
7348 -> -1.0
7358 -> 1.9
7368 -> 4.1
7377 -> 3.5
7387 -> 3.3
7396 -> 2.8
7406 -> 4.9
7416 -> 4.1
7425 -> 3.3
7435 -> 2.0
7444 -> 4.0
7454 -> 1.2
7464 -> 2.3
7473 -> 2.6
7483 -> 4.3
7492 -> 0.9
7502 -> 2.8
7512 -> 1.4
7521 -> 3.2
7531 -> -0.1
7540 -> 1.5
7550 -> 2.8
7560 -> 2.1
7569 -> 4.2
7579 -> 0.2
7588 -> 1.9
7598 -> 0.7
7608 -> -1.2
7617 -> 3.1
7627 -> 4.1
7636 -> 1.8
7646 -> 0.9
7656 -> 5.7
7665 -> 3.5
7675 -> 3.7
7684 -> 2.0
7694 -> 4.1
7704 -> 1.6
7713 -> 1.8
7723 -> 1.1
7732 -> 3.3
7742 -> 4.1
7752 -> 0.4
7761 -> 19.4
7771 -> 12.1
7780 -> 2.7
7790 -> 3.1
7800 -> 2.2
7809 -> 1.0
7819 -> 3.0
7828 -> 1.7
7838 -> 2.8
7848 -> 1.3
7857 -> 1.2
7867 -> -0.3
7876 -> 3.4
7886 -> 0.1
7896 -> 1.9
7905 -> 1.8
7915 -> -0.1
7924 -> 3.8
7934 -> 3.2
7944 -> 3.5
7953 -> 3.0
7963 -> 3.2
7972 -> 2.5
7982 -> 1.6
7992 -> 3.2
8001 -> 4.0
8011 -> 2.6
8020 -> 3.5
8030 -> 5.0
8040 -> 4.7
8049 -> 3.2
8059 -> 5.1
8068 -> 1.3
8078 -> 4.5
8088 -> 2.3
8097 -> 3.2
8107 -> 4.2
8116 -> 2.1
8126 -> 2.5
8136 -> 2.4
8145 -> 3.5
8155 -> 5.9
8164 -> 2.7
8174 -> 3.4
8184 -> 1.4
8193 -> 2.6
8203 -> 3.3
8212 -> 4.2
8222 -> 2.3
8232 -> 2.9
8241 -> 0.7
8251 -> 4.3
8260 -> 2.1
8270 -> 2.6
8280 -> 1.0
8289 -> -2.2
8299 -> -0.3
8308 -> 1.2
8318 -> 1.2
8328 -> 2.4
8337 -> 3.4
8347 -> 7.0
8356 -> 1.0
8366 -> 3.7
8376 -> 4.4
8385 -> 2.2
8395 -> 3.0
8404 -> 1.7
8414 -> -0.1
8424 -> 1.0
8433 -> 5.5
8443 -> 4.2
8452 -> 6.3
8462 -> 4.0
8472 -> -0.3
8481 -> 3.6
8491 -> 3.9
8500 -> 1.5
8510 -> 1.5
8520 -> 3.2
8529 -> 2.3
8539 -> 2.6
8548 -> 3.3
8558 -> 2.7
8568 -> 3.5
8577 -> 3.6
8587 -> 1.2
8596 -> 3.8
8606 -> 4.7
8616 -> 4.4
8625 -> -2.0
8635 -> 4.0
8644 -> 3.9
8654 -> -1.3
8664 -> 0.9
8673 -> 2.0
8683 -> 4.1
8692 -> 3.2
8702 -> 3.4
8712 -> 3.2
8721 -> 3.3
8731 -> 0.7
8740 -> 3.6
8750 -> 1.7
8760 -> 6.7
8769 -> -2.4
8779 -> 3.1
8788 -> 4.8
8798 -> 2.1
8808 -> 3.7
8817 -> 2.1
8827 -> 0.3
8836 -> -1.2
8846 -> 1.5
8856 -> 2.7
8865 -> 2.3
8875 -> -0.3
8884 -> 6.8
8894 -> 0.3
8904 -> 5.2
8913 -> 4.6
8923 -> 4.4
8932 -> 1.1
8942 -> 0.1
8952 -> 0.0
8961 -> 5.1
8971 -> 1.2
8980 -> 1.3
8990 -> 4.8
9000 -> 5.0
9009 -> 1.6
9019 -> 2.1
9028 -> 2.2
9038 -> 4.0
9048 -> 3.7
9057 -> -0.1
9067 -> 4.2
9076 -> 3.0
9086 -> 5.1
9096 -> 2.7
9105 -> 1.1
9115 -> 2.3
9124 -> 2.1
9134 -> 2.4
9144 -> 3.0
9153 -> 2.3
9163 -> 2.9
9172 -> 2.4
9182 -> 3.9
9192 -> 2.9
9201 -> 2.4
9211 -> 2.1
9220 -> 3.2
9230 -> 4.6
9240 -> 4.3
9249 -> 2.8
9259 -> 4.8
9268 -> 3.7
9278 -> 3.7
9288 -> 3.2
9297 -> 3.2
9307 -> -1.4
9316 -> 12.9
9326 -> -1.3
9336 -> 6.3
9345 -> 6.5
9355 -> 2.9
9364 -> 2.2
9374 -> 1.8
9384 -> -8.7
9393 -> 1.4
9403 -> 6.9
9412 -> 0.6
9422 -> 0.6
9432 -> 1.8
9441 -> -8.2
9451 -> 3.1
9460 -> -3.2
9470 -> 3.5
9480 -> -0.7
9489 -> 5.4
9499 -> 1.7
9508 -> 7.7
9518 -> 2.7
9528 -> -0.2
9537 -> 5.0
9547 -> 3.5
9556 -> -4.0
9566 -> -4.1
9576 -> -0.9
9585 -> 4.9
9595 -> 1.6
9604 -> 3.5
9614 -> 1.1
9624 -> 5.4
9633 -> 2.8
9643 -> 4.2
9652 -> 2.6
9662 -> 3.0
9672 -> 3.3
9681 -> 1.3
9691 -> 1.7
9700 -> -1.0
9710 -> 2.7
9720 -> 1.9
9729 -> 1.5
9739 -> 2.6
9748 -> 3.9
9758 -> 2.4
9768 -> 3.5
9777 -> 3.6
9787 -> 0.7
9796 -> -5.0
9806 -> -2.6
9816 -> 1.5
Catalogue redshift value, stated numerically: 1.08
